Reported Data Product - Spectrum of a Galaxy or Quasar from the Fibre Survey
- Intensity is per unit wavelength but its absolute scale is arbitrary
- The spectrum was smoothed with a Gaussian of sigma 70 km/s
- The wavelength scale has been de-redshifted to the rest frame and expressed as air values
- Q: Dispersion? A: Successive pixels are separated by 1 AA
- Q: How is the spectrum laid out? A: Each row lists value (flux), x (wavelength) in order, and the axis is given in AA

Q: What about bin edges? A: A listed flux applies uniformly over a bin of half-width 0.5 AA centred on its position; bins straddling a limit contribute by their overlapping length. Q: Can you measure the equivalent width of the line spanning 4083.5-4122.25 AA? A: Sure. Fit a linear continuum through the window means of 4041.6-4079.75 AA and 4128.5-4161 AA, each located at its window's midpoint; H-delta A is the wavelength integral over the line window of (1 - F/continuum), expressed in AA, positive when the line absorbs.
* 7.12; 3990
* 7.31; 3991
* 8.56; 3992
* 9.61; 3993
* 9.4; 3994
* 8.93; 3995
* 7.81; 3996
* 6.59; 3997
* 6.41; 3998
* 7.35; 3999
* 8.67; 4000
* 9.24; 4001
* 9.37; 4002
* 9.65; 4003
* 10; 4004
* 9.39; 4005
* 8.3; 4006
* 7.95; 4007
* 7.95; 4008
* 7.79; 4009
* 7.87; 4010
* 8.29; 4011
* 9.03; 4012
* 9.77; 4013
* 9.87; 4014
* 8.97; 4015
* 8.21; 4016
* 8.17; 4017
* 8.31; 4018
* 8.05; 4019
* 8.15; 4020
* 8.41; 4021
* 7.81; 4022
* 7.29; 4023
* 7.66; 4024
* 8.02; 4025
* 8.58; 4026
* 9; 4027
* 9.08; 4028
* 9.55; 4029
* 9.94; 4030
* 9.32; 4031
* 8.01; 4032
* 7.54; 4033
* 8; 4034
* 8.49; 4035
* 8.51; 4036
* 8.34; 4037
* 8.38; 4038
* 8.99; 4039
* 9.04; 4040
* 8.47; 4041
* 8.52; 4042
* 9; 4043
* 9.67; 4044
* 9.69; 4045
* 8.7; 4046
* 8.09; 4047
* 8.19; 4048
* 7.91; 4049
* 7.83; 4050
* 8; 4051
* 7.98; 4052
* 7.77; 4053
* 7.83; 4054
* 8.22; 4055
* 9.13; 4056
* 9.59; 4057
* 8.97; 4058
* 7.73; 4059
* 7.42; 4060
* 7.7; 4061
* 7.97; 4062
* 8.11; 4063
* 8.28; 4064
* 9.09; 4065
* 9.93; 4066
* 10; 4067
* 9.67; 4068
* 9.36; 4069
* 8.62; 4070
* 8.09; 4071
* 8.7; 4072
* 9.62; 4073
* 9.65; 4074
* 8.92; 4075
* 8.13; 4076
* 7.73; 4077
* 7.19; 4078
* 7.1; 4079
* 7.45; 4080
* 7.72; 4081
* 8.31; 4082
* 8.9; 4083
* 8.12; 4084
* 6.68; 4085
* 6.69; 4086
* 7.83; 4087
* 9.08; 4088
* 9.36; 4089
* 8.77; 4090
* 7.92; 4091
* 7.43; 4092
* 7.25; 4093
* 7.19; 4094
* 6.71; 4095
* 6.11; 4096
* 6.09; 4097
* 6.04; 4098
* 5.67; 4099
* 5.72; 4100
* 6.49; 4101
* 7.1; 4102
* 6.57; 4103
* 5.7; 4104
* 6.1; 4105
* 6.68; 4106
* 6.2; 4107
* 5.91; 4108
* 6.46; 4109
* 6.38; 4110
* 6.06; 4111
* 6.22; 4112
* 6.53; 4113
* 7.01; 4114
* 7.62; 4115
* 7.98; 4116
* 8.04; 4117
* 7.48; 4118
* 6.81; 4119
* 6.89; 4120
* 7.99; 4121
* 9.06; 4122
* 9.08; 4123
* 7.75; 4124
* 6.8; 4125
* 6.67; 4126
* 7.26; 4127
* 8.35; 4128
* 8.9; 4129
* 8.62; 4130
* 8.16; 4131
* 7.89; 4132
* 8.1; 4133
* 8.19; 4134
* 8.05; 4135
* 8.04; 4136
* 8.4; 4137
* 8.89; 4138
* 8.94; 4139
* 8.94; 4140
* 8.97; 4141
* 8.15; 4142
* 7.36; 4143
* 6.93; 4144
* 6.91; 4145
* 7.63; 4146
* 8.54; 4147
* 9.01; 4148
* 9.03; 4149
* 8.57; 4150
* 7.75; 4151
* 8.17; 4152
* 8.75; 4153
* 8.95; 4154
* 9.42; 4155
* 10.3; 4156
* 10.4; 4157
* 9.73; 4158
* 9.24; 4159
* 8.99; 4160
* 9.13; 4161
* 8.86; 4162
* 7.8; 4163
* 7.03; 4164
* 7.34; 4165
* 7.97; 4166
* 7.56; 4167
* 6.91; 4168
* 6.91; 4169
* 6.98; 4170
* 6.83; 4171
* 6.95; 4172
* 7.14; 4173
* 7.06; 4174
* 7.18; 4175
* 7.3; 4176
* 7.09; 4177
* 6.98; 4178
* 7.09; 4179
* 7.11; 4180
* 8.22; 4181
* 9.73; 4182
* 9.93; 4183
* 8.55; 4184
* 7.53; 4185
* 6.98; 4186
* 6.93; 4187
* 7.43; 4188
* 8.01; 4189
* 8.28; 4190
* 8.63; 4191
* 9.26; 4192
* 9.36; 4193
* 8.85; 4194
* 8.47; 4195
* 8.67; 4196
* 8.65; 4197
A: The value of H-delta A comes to 7.0 AA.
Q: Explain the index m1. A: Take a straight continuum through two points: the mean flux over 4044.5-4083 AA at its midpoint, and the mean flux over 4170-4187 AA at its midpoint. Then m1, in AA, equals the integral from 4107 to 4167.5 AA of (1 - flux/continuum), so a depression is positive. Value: -1.15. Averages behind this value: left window 8.44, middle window 8.02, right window 7.57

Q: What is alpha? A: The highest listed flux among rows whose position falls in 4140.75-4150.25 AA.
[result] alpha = 9.03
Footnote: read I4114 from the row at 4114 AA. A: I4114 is 7.01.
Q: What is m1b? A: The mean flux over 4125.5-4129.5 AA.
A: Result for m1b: 7.79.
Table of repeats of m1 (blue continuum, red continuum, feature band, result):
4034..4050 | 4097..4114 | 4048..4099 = -4.5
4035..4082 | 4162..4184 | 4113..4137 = 0.3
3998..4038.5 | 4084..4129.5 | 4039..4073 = -2.9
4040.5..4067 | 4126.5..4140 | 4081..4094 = 0.7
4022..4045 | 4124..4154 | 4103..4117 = 2.9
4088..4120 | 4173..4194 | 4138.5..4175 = -3.0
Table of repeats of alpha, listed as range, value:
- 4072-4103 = 9.65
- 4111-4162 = 10.4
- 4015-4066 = 9.94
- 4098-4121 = 8.04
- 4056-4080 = 10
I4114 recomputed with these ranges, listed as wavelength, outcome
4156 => 10.3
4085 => 6.68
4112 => 6.22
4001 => 9.24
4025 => 8.02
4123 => 9.08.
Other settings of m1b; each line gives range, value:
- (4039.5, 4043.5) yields 8.76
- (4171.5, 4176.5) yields 7.13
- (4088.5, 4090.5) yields 9.06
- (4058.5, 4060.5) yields 7.58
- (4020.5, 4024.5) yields 7.79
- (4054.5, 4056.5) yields 8.68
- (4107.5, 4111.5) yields 6.2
